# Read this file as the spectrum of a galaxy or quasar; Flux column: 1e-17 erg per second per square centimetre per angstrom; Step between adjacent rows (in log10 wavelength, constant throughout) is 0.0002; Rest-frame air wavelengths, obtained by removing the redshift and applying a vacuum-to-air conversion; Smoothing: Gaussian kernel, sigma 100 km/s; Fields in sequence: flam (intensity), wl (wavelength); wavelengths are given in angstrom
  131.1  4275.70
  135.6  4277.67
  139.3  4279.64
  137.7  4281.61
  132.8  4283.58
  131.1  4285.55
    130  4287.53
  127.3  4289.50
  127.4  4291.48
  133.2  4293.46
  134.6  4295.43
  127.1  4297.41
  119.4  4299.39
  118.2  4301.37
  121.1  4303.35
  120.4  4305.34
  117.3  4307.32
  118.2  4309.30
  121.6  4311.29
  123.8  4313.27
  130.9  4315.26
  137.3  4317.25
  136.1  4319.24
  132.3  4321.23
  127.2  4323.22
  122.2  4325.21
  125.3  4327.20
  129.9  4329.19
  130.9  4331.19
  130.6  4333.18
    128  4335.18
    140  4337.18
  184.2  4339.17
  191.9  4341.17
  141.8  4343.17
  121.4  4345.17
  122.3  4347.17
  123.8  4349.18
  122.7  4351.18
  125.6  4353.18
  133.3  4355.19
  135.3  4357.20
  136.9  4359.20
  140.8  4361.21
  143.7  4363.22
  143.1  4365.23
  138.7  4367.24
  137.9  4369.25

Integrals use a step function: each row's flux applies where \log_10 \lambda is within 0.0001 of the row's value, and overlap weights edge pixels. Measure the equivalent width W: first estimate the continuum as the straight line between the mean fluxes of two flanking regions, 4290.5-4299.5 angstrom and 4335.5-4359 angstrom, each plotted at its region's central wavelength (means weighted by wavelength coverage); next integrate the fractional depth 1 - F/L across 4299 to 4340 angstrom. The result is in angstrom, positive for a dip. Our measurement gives 1.5 angstrom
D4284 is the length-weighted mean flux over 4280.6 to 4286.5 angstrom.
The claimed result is 134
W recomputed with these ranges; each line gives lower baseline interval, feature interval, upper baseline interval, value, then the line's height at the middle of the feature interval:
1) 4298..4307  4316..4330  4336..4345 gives 1.1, 141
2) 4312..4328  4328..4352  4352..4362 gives -1.3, 132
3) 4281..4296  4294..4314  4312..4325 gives 1.3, 131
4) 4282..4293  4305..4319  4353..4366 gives 0.8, 133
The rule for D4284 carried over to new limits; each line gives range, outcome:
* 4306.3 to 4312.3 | 119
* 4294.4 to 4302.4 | 125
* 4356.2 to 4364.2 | 139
